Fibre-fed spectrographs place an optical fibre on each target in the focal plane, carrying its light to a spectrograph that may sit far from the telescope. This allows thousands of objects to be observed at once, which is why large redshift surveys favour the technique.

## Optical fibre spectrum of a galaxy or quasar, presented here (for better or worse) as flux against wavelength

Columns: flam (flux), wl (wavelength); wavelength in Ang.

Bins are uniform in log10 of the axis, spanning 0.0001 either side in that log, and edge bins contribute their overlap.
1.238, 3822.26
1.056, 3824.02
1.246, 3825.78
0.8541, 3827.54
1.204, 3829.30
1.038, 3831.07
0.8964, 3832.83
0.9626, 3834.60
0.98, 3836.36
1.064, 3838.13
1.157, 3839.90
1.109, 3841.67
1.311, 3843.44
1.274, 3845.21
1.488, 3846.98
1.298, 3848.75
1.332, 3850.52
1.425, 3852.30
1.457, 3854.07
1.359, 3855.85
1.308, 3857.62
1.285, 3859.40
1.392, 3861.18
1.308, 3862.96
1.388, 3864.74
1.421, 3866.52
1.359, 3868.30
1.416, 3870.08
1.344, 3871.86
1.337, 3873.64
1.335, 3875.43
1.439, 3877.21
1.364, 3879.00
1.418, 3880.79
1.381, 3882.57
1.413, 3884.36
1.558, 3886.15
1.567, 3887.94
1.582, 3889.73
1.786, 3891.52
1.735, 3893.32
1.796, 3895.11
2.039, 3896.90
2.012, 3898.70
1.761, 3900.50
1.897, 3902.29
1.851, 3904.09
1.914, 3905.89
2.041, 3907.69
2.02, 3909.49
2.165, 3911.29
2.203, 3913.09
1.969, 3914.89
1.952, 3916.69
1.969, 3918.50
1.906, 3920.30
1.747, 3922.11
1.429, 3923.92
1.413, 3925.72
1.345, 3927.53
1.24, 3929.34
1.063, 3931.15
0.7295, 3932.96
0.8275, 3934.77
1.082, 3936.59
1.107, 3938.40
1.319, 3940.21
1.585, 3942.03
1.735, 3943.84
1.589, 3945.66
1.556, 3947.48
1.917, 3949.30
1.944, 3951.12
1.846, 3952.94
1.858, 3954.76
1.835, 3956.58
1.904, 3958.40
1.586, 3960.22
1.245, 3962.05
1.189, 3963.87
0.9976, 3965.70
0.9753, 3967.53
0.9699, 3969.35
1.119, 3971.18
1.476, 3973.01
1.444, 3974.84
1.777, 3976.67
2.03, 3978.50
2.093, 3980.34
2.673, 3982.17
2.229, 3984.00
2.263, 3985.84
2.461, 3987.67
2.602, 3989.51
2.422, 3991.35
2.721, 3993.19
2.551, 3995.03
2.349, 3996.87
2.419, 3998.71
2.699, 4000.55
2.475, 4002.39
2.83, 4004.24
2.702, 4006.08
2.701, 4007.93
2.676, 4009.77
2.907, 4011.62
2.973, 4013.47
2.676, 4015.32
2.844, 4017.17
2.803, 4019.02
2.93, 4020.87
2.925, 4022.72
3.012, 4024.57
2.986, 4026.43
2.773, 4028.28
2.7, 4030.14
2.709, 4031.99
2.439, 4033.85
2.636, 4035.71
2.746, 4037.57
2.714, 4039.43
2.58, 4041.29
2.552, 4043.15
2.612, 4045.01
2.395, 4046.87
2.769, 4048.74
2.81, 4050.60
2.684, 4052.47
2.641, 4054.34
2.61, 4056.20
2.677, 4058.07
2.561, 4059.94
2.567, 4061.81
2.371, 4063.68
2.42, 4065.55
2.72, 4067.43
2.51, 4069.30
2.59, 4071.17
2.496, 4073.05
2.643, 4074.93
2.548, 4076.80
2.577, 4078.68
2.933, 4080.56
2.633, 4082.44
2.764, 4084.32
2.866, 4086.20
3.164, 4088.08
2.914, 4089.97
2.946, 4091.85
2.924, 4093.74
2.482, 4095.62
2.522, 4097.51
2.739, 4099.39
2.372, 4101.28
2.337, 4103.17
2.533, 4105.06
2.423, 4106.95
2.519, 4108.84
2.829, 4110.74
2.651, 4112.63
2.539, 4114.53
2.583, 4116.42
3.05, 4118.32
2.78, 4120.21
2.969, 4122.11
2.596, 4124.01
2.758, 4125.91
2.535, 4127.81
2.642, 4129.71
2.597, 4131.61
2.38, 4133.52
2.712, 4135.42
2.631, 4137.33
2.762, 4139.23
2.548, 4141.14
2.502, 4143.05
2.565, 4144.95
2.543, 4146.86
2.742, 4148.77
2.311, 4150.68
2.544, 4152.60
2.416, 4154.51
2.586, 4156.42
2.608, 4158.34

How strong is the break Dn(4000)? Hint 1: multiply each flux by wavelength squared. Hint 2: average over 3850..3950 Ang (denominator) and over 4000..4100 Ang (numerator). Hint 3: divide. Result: 1.88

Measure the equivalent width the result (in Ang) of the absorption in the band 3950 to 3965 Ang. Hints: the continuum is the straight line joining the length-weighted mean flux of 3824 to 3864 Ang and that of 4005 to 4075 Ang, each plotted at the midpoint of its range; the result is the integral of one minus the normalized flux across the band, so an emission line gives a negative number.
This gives 2.8 Ang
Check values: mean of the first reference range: 1.21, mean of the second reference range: 2.69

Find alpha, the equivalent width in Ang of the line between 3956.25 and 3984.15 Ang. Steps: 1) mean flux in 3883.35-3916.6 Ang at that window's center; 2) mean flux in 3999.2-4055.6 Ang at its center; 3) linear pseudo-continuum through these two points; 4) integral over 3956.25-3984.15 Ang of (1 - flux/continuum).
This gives 9.1 Ang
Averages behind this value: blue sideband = 1.85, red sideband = 2.73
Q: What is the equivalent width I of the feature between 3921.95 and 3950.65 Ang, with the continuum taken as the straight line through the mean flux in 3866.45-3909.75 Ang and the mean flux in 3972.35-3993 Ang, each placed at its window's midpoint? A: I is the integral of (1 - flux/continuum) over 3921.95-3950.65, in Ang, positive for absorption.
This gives 8.30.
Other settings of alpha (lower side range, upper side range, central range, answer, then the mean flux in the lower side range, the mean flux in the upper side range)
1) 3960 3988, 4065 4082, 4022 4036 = -3.88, 1.64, 2.61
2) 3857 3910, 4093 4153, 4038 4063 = -3.57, 1.58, 2.61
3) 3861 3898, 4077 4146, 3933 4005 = 5.35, 1.5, 2.67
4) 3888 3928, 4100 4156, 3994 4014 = -4.44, 1.84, 2.6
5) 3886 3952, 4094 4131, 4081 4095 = -2.08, 1.66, 2.63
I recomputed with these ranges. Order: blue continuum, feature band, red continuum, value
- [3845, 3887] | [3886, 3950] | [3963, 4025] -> 2.8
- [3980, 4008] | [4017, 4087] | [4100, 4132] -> -2.9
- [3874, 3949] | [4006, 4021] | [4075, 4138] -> -4.4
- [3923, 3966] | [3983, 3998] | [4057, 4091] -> -4.6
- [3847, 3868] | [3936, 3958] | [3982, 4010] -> 5.2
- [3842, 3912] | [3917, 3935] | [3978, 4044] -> 4.9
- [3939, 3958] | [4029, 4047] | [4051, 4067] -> -1.5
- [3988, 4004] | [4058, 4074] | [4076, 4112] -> 0.6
